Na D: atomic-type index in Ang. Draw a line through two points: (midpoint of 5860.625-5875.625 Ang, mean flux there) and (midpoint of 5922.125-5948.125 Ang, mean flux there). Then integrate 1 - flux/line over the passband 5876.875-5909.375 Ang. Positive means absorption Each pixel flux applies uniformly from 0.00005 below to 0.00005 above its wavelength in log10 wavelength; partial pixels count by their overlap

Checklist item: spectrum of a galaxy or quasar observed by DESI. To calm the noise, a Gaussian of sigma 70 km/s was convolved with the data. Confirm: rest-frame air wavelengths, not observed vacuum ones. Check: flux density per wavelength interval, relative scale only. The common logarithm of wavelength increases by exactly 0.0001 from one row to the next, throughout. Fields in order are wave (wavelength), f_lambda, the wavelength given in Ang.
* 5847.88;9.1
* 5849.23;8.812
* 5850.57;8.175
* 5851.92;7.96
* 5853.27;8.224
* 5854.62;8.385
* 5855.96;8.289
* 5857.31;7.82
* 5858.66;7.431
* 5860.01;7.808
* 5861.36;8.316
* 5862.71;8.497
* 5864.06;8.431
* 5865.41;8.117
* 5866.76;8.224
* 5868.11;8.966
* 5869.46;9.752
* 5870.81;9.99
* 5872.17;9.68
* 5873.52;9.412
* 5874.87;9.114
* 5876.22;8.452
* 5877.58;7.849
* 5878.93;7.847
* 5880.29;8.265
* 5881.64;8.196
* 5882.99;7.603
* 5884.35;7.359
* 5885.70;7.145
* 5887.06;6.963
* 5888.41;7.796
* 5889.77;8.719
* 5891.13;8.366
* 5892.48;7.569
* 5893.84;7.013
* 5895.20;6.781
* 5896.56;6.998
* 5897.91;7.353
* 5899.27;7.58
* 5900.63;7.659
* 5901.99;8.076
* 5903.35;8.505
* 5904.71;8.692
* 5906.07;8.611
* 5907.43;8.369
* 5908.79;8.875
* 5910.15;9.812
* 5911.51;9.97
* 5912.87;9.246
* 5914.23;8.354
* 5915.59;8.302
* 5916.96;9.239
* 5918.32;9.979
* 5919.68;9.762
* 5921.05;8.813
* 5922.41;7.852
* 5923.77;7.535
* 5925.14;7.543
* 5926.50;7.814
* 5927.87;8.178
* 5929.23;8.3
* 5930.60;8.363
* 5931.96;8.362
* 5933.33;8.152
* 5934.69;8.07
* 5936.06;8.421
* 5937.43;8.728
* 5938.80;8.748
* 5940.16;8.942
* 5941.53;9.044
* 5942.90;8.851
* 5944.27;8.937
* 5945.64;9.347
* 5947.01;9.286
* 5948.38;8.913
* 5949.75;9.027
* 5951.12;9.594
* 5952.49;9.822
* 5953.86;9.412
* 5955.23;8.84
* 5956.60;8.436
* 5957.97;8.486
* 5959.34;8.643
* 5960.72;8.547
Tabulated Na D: 3.44 Ang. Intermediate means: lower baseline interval 8.95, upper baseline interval 8.46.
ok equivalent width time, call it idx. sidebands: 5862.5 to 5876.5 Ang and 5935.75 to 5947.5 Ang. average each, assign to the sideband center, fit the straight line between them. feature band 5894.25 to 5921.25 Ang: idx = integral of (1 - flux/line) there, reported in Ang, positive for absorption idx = 1.3 Ang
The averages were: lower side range 9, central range 8.53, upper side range 8.93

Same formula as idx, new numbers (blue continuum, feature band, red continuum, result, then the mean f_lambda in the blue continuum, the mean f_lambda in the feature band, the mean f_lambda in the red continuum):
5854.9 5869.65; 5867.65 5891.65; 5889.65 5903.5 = -1.36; 8.29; 8.41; 7.62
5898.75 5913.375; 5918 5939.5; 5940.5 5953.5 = 1.38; 8.68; 8.39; 9.2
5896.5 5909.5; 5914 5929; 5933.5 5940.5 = -0.25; 8.13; 8.49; 8.54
